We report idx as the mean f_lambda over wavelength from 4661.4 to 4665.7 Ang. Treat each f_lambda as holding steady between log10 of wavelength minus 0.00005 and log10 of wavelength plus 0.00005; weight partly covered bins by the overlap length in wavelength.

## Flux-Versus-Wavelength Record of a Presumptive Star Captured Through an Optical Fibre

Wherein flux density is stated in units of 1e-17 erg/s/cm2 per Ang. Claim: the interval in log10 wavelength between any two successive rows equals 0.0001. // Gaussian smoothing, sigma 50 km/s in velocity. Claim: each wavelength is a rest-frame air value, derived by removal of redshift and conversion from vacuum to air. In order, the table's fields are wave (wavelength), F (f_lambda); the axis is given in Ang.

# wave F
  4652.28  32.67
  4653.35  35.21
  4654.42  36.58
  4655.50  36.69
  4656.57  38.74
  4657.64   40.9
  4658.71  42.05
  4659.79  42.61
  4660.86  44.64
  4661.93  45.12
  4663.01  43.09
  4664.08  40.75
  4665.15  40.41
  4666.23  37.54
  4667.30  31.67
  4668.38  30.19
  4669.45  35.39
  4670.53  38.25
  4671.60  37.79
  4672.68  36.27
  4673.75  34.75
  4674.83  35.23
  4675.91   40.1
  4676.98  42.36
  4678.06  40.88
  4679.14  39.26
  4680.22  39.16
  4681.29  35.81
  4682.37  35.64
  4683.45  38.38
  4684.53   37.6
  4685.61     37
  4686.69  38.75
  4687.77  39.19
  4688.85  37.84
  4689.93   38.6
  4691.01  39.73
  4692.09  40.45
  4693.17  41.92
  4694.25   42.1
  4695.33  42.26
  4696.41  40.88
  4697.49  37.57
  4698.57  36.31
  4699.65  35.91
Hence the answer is 42.3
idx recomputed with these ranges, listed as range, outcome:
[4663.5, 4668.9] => 36.2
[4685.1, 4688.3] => 38.3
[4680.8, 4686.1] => 36.9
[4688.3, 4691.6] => 38.7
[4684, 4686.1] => 37.3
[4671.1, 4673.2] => 36.9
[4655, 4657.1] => 37.8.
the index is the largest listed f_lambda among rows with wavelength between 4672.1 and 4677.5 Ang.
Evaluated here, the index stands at 42.36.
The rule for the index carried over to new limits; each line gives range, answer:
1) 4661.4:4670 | 45.12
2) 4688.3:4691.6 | 39.73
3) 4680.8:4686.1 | 38.38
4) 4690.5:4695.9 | 42.26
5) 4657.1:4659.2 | 42.05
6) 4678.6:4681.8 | 39.26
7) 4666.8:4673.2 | 38.25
